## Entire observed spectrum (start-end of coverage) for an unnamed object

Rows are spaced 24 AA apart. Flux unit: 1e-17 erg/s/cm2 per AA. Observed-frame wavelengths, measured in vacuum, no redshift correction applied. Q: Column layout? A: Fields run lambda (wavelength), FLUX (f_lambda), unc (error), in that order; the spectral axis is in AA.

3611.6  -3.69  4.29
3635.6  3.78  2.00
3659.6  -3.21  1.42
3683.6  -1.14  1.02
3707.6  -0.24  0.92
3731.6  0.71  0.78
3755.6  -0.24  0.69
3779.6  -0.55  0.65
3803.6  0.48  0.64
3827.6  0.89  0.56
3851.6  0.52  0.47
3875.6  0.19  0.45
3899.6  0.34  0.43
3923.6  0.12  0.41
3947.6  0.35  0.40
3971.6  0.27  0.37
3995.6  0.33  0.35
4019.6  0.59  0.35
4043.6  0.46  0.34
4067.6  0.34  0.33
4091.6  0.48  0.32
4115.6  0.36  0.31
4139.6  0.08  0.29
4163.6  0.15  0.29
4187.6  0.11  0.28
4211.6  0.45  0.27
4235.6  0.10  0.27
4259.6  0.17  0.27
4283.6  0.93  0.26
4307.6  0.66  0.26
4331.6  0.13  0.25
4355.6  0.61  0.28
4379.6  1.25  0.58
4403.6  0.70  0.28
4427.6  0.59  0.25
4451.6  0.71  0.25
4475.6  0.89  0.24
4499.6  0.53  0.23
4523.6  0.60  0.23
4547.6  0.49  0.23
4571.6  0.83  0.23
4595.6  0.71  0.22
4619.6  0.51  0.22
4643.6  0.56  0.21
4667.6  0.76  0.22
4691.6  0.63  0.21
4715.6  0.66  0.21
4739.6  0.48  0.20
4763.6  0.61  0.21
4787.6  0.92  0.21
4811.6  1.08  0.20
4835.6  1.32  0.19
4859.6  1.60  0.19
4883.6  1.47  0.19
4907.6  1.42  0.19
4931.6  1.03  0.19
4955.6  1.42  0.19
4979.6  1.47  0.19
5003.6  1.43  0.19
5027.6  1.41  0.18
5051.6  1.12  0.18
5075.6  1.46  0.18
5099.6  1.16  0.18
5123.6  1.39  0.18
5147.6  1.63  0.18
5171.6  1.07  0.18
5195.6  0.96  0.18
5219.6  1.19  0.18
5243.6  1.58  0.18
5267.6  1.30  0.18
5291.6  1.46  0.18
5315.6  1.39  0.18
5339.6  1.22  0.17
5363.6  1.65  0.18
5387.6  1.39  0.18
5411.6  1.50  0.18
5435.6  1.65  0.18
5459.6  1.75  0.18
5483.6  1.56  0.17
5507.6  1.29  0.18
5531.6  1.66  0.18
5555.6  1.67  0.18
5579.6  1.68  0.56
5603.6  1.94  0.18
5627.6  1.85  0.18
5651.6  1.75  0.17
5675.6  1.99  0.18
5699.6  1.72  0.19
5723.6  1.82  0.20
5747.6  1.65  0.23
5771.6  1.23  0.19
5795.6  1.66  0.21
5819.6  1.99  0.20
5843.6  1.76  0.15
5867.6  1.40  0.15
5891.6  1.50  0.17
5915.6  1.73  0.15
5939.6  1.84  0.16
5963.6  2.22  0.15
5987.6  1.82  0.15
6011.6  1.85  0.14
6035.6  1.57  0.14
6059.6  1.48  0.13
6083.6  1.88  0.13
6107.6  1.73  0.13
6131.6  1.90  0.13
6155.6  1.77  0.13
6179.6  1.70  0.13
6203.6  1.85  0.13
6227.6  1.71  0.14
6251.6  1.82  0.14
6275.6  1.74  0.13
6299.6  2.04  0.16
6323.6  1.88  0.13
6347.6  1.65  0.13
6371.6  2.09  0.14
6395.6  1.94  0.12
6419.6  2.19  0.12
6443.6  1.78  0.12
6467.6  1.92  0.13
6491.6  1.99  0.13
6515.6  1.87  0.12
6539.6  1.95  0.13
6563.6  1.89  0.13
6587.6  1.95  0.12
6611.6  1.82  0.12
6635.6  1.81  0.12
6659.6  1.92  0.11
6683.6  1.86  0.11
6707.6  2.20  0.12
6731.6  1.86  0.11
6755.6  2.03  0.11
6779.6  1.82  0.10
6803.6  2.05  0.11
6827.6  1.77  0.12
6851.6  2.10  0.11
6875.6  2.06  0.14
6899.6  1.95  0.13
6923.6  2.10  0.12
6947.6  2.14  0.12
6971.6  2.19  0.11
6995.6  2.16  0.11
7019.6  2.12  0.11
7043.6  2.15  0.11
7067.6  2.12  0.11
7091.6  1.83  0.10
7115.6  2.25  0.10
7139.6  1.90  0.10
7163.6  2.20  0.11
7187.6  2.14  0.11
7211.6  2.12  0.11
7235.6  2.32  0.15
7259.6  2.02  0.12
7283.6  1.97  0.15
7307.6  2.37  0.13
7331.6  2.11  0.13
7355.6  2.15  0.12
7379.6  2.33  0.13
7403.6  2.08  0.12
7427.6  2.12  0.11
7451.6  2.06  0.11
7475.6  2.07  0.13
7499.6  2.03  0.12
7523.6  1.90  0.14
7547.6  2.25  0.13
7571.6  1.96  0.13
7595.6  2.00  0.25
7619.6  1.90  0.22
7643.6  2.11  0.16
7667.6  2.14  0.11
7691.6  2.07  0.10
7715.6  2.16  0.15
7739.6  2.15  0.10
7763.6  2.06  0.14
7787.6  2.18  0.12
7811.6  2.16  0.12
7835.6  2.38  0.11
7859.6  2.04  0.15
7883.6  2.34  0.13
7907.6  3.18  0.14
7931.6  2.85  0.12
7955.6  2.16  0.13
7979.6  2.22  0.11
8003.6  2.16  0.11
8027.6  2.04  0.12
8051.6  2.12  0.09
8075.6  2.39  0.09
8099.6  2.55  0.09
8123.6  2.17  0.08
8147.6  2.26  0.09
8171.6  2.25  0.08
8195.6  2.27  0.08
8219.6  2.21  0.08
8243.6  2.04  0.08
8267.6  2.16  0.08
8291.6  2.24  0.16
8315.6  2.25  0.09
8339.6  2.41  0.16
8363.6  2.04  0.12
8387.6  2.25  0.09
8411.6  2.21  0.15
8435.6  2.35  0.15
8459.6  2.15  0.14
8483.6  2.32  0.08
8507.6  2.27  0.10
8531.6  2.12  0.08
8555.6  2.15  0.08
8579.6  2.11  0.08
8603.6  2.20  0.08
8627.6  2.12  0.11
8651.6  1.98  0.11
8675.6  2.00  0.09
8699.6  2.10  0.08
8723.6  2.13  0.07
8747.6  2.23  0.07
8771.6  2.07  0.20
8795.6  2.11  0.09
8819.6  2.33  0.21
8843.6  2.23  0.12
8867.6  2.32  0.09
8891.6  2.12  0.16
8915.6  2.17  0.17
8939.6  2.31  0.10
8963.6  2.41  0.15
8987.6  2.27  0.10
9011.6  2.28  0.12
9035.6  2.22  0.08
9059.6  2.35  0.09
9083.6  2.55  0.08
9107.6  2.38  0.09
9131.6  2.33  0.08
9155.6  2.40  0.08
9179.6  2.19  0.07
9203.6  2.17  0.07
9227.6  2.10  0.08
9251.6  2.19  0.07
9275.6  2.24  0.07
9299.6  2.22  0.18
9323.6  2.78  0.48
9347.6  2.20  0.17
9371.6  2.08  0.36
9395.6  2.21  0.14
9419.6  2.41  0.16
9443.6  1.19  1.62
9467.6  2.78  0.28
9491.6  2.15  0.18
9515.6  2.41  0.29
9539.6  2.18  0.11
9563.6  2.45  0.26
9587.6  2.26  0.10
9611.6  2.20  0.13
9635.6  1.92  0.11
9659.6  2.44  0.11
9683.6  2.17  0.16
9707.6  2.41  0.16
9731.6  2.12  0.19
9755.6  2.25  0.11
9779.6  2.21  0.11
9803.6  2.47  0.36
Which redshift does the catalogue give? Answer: 0.204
